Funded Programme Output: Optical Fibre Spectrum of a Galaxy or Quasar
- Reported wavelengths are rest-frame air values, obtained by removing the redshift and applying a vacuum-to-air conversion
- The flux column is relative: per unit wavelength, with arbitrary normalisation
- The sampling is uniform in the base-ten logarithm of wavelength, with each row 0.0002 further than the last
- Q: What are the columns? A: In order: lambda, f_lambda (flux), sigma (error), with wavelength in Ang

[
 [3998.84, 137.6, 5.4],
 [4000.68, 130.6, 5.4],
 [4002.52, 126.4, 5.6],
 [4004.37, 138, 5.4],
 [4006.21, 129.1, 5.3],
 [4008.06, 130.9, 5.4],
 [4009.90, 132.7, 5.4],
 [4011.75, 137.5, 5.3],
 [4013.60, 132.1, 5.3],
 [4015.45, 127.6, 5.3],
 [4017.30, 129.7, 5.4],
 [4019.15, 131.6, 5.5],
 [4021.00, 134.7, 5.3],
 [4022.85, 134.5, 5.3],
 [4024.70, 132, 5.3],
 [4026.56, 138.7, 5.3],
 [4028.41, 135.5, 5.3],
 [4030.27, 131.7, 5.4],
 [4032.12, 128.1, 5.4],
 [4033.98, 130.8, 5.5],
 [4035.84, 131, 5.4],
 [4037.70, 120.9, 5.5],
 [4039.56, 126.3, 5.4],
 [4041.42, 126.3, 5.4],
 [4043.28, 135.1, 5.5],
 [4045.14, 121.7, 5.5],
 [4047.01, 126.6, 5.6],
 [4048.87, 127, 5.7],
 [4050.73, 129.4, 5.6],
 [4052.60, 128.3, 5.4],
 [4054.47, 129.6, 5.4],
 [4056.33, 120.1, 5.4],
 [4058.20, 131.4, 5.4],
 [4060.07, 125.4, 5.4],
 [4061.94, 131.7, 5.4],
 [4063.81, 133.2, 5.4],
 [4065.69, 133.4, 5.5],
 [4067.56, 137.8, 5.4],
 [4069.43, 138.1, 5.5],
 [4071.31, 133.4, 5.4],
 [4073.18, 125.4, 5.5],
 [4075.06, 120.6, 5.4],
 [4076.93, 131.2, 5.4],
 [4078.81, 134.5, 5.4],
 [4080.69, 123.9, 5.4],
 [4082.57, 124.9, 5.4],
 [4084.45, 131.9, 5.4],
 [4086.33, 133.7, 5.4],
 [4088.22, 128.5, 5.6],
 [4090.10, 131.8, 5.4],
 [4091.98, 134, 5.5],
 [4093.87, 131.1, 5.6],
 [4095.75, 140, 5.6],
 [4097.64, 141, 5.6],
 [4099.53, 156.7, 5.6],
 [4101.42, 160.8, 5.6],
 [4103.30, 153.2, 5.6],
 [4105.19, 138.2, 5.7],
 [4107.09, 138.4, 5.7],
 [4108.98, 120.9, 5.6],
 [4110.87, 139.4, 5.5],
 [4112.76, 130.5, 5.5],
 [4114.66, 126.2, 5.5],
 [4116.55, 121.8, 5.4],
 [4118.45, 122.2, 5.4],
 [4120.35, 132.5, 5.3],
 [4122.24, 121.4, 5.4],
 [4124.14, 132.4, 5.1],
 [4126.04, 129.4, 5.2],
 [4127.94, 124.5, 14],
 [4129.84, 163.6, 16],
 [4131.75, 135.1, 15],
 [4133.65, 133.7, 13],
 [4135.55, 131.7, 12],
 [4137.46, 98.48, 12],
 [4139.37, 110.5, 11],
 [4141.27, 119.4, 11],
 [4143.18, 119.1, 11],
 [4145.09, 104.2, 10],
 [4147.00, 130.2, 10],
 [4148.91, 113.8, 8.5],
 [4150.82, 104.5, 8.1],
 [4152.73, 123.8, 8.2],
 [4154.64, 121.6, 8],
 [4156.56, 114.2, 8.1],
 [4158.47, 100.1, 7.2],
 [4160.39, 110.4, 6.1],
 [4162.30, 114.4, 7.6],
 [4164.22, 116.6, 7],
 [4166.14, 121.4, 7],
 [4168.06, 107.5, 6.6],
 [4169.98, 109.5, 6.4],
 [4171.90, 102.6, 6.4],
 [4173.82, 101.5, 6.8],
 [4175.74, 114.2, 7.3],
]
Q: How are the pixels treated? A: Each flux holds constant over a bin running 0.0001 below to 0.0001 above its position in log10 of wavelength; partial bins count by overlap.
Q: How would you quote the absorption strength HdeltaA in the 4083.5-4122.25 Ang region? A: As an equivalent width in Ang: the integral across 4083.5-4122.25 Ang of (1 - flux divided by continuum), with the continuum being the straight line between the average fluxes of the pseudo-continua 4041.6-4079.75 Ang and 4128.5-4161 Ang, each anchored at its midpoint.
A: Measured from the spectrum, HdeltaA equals -3.3 Ang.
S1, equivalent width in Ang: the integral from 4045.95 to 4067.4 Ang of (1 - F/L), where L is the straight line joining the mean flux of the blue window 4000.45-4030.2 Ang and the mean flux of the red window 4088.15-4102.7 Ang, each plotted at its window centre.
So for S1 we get 1.3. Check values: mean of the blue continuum 133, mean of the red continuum 142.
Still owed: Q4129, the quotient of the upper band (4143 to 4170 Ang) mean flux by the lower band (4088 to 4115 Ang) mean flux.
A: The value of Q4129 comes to 0.82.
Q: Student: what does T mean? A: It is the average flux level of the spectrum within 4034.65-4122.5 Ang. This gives 132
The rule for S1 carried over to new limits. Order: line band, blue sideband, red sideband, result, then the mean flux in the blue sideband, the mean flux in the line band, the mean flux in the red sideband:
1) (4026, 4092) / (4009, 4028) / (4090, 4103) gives 4.2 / 133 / 130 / 143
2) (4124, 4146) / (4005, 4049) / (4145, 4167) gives -1.4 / 131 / 125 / 115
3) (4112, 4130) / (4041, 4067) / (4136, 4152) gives -1.8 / 129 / 129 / 113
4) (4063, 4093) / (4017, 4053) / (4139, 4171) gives -1.6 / 130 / 131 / 114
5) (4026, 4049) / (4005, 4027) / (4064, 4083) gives 0.5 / 133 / 129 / 131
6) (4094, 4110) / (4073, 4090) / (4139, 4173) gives -2.4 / 129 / 143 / 114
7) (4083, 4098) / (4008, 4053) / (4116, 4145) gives -0.7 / 130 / 133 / 126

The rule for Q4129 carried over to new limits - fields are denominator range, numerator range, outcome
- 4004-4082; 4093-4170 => 0.97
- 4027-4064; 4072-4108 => 1.06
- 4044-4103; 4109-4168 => 0.92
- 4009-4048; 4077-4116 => 1.04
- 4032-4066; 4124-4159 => 0.95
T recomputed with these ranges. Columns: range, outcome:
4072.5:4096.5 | 130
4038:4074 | 129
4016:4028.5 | 134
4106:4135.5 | 132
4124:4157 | 123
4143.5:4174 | 113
